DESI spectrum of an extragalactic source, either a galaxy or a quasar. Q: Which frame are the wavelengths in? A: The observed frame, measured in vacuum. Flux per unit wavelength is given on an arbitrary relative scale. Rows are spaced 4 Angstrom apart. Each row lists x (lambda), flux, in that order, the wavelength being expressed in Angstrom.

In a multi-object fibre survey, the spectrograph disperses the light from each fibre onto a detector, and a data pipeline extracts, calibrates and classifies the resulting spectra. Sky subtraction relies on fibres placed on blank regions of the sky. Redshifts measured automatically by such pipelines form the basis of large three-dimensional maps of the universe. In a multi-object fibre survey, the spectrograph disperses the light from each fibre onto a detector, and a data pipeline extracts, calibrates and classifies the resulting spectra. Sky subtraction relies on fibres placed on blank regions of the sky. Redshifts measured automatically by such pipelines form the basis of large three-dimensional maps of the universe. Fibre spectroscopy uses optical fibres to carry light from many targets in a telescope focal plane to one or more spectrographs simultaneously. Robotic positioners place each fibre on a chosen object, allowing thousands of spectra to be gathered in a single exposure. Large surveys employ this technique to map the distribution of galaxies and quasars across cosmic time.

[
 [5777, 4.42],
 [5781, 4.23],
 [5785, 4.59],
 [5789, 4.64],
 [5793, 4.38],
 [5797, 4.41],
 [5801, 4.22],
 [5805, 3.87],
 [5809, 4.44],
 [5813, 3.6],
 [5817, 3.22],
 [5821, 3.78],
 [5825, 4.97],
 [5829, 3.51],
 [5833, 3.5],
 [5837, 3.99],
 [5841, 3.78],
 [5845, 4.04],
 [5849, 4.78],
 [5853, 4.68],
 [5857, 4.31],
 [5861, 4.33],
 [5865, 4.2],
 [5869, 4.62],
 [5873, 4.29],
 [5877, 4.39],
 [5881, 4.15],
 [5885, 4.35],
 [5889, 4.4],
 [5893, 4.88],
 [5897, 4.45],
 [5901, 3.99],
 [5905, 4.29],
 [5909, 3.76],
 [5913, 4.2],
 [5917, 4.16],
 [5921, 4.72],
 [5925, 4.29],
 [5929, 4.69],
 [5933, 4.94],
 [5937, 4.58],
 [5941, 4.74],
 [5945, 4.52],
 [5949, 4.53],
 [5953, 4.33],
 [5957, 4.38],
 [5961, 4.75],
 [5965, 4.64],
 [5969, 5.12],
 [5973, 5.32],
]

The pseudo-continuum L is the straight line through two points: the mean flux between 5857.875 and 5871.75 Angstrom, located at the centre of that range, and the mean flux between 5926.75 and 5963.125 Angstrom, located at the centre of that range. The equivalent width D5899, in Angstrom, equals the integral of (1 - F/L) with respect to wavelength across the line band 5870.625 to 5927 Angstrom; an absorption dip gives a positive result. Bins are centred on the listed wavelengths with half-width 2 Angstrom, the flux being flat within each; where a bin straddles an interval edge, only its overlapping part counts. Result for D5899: 2.0 Angstrom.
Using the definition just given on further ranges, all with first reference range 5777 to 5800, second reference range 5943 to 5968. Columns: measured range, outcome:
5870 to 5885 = 0.6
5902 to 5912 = 1.1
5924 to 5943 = -0.6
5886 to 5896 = -0.2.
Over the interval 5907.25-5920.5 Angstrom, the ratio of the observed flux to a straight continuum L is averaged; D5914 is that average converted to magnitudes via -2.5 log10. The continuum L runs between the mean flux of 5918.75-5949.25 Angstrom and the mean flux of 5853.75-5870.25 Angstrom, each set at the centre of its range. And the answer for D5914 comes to 0.11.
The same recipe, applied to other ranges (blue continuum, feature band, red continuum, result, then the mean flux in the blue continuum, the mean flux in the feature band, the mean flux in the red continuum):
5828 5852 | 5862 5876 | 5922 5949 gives -0.049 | 3.98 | 4.37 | 4.62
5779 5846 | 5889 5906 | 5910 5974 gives 0.001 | 4.07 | 4.41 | 4.59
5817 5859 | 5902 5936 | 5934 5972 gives 0.027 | 4.09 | 4.38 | 4.65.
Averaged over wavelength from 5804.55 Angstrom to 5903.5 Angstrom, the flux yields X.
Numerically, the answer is 4.19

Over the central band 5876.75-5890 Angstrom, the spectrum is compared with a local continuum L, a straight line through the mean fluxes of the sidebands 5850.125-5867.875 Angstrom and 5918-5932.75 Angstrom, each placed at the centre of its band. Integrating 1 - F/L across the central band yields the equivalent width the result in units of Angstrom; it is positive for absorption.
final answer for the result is 0.5 Angstrom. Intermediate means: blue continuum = 4.41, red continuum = 4.58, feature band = 4.31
